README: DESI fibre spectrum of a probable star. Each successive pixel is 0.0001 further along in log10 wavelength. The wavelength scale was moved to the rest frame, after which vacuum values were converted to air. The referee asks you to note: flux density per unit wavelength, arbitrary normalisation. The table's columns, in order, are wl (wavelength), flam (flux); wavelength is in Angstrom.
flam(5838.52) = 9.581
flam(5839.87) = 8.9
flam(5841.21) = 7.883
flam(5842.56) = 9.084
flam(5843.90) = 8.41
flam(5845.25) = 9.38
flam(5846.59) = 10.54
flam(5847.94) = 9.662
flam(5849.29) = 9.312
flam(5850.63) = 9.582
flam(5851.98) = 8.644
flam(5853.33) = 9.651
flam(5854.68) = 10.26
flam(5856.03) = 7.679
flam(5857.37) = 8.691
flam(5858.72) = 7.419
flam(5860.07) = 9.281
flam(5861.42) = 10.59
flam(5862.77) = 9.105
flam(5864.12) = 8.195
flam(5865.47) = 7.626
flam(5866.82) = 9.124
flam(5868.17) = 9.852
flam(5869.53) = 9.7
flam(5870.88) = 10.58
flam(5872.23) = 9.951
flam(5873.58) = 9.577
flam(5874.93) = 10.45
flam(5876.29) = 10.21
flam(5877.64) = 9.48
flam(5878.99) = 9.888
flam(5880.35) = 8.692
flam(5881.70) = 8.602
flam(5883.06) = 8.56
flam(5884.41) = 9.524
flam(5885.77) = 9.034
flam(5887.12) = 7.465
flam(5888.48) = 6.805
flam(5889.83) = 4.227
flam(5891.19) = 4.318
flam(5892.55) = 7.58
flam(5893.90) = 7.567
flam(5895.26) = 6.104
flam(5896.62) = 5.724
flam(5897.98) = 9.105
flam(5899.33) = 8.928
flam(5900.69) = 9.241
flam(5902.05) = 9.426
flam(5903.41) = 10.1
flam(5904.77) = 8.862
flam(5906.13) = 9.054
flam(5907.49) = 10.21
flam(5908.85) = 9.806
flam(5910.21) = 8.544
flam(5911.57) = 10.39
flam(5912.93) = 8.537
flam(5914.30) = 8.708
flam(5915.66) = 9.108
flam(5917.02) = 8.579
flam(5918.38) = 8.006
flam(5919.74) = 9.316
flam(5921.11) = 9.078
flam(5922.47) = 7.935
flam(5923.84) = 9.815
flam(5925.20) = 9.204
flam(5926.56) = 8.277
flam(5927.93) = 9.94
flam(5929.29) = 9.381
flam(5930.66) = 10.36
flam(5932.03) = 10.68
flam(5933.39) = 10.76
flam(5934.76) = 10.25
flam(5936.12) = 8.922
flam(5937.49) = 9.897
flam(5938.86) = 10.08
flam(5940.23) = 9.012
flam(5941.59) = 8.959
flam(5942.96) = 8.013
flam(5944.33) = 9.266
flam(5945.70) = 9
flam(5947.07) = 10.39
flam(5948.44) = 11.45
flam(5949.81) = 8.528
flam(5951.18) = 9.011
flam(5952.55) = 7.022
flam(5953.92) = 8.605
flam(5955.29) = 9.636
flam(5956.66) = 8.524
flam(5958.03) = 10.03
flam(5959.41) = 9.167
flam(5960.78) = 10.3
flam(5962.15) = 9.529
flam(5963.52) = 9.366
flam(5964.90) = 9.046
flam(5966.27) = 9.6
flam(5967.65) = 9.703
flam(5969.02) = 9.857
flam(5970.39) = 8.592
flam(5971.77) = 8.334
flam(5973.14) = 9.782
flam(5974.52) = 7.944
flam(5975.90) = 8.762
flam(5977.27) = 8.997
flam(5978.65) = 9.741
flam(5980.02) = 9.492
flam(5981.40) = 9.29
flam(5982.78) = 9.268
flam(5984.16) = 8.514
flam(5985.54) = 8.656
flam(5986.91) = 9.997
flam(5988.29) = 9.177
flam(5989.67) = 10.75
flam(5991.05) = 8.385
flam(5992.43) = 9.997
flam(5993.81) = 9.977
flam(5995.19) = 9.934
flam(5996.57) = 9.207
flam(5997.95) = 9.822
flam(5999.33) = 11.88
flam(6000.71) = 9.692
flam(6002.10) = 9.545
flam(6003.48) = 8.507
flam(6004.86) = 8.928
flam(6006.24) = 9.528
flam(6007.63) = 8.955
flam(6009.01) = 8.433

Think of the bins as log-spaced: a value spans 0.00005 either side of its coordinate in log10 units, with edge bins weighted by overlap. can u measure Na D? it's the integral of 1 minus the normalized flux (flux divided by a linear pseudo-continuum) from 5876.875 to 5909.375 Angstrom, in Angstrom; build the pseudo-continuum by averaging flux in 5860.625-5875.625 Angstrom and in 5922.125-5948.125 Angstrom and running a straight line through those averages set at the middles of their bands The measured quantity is 4.30 Angstrom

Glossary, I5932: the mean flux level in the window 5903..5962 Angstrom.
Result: 9.32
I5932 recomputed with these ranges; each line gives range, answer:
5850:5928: 8.78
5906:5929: 9.1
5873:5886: 9.41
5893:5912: 8.76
